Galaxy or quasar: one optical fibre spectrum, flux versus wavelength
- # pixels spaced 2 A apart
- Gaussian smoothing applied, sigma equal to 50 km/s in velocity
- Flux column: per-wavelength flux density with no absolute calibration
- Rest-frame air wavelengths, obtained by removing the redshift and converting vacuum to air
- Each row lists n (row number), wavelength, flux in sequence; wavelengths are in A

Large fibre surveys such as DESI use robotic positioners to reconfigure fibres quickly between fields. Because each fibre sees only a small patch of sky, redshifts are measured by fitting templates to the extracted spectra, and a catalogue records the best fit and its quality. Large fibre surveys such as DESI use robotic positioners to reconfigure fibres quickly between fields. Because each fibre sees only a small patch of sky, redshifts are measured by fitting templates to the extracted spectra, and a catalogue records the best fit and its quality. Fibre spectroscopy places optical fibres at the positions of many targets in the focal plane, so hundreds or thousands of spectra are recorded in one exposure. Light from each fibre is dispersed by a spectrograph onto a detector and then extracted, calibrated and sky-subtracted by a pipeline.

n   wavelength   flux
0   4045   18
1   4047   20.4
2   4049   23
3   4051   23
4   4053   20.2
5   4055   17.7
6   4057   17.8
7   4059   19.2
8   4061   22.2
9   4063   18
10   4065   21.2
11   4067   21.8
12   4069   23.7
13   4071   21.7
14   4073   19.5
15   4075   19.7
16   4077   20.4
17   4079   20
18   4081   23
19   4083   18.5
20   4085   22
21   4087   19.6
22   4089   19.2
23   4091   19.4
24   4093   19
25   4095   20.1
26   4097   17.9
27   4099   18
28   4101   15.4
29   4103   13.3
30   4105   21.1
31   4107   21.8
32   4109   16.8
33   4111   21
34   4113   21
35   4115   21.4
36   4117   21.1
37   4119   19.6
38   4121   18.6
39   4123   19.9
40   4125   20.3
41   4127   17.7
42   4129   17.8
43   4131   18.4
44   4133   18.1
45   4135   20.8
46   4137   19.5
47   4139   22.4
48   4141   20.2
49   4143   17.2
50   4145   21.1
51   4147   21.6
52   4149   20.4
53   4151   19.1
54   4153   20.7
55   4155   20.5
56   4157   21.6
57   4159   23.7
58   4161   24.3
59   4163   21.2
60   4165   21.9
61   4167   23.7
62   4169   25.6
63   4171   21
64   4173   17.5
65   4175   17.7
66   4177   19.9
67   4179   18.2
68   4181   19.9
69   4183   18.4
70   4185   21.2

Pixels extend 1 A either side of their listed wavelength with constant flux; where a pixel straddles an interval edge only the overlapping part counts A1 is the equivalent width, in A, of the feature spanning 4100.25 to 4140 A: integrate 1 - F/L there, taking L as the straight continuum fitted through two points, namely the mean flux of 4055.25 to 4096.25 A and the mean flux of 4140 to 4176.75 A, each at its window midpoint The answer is 2.6 A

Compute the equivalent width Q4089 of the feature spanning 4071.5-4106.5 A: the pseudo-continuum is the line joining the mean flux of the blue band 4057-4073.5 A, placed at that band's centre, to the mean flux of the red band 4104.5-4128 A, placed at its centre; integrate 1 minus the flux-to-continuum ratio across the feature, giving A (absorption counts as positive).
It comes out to 2.0 A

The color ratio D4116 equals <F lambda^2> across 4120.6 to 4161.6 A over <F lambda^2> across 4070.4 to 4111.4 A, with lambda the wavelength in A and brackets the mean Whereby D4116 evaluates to 1.1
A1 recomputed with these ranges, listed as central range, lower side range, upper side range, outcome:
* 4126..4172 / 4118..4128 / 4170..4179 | -4.2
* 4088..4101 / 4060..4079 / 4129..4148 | 1.2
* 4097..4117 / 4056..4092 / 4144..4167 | 1.9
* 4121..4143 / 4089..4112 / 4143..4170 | 1.1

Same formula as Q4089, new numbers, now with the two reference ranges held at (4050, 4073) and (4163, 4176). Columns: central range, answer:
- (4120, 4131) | 1.1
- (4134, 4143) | 0.3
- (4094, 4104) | 1.8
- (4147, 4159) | 0.2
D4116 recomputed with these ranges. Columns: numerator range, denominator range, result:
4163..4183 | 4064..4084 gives 1.03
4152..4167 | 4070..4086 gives 1.12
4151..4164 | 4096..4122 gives 1.17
